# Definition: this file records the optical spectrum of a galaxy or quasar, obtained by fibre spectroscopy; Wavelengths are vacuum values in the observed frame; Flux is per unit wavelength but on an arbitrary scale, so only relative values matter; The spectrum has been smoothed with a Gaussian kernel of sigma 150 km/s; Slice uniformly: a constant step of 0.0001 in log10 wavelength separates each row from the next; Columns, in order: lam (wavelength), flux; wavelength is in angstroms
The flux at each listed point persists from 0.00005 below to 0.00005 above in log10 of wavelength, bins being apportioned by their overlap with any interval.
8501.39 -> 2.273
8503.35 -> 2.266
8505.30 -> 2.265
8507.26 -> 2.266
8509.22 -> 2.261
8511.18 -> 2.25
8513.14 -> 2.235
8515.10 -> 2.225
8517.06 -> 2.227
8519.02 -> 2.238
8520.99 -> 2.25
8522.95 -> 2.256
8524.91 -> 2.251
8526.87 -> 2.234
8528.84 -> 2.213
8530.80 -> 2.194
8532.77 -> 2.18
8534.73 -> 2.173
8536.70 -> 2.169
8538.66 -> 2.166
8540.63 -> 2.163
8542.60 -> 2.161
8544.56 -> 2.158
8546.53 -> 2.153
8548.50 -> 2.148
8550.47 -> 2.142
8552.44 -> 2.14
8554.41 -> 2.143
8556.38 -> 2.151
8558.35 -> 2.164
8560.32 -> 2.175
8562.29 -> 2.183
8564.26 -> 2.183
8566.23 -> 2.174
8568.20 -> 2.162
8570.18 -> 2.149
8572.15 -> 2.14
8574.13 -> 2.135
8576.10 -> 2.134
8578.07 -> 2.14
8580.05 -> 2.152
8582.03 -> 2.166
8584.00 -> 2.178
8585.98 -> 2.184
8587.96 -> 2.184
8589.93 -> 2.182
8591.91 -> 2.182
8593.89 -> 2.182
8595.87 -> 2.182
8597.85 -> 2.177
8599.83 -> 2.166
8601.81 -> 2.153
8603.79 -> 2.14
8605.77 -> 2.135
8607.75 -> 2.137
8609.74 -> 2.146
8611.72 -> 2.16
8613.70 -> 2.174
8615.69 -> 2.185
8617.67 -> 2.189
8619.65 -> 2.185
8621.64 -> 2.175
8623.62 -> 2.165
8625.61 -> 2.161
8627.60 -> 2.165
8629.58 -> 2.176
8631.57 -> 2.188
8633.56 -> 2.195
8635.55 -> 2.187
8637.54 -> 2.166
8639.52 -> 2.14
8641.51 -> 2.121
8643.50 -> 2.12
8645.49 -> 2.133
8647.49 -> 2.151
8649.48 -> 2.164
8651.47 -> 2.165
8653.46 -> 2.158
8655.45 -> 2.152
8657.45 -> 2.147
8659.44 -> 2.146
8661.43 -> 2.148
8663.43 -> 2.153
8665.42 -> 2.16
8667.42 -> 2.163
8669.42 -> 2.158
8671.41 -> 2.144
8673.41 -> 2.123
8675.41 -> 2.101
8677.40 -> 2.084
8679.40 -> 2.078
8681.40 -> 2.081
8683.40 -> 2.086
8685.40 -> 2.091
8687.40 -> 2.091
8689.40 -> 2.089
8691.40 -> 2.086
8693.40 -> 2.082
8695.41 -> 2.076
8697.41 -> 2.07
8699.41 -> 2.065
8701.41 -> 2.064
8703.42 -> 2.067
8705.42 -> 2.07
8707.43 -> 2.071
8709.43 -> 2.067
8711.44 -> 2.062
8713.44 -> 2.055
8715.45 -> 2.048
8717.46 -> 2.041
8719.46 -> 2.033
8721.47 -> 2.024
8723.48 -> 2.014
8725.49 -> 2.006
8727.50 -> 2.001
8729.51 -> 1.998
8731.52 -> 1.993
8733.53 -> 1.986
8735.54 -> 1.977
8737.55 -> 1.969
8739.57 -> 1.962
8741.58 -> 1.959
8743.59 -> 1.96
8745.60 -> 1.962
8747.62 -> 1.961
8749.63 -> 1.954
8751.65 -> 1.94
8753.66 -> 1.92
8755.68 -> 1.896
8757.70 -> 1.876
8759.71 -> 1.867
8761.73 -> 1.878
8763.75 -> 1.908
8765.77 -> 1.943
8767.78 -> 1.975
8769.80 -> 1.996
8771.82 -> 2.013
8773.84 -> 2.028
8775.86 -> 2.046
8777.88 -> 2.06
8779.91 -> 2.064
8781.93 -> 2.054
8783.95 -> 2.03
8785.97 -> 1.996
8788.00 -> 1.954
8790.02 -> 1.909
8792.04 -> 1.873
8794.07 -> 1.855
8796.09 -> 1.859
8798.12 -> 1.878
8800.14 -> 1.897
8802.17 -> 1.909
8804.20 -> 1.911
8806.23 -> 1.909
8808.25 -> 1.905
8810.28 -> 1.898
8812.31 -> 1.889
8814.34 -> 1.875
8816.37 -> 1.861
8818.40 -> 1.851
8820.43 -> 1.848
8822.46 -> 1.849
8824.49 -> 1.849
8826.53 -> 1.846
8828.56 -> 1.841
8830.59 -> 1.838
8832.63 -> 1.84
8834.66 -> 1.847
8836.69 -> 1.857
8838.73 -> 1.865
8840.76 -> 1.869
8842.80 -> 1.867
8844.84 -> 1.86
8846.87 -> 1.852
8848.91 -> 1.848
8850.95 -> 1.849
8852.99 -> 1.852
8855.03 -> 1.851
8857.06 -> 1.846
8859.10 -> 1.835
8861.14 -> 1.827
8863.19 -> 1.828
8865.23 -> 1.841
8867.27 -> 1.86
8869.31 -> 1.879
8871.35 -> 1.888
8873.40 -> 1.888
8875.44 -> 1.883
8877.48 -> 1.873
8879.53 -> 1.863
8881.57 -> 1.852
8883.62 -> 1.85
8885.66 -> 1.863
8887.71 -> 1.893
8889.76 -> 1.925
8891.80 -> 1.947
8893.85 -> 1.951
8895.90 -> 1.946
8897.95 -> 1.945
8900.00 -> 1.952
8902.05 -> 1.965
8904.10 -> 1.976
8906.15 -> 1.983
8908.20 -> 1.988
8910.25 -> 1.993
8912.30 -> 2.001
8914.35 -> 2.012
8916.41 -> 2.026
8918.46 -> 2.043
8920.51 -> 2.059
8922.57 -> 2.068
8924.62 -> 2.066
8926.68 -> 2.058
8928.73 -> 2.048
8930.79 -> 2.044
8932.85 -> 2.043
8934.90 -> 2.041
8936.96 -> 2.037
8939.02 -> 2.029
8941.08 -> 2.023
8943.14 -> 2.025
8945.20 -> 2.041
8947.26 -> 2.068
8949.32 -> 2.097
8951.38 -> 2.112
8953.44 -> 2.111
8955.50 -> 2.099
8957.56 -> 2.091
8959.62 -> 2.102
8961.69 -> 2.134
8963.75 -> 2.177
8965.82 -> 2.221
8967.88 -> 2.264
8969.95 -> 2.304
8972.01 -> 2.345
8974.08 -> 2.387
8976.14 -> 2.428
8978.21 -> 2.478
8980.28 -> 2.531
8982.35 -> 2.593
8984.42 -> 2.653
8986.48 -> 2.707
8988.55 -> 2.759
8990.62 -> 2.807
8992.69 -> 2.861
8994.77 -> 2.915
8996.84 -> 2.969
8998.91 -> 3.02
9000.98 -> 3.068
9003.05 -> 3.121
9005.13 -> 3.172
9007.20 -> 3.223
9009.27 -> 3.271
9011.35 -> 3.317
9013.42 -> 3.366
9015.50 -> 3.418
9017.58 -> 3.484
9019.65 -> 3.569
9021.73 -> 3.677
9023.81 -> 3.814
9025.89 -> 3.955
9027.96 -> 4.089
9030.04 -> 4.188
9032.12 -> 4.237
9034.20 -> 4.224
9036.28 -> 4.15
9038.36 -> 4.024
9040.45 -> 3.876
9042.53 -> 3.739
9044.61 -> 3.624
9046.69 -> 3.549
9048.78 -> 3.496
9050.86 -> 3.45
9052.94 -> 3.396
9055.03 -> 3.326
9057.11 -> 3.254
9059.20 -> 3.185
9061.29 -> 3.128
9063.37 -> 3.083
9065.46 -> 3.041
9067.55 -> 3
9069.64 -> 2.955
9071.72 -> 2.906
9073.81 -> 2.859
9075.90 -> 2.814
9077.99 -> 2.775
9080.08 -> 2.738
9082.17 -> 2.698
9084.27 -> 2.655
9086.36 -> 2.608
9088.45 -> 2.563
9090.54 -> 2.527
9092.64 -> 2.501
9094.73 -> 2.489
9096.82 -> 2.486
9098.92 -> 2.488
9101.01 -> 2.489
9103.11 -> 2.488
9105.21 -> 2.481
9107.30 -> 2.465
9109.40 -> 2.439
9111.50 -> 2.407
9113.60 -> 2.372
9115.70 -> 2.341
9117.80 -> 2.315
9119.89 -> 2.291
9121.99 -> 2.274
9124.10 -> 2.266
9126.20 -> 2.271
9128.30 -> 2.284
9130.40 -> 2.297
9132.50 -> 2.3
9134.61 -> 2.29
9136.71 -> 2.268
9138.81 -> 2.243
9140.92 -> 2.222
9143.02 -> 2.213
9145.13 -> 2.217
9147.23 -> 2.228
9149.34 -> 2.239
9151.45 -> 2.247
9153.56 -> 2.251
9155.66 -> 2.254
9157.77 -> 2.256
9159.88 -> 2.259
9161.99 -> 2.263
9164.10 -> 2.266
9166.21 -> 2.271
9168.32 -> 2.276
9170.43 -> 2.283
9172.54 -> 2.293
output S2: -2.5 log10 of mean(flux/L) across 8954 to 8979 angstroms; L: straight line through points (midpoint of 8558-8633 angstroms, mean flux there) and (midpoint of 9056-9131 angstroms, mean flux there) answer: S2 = 0.117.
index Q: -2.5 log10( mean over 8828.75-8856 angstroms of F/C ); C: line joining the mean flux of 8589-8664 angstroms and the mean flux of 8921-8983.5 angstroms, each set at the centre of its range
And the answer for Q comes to 0.17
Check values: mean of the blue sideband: 2.16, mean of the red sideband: 2.17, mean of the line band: 1.85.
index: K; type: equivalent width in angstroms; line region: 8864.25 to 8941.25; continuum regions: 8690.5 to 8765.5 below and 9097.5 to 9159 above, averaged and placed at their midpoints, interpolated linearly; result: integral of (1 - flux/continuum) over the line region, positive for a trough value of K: 6.3 angstroms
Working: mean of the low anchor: 2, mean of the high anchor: 2.32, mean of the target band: 1.96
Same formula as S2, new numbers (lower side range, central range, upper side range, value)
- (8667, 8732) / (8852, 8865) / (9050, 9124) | 0.26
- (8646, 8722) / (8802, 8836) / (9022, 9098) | 0.32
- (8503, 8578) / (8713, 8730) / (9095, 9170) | 0.10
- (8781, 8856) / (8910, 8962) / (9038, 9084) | 0.22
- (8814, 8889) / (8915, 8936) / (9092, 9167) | -0.04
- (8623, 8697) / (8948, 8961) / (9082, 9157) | 0.09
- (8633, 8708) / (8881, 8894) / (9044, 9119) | 0.29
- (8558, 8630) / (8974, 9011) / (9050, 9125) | -0.10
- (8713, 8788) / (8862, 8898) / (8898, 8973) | 0.09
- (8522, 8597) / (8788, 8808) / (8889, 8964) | 0.10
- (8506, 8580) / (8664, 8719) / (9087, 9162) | 0.07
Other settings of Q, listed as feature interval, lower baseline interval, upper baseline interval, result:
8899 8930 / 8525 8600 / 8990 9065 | 0.49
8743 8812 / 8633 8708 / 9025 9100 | 0.24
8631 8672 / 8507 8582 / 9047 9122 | 0.07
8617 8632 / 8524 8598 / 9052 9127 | 0.03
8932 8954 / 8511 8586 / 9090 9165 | 0.11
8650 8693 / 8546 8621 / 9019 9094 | 0.12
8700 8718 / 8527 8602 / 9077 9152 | 0.08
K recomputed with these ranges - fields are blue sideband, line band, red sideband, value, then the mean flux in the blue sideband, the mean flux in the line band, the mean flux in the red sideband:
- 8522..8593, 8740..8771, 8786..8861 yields 0.2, 2.17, 1.93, 1.87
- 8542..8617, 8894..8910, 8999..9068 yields 6.0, 2.16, 1.97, 3.53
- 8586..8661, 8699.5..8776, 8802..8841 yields 0.1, 2.16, 1.99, 1.87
